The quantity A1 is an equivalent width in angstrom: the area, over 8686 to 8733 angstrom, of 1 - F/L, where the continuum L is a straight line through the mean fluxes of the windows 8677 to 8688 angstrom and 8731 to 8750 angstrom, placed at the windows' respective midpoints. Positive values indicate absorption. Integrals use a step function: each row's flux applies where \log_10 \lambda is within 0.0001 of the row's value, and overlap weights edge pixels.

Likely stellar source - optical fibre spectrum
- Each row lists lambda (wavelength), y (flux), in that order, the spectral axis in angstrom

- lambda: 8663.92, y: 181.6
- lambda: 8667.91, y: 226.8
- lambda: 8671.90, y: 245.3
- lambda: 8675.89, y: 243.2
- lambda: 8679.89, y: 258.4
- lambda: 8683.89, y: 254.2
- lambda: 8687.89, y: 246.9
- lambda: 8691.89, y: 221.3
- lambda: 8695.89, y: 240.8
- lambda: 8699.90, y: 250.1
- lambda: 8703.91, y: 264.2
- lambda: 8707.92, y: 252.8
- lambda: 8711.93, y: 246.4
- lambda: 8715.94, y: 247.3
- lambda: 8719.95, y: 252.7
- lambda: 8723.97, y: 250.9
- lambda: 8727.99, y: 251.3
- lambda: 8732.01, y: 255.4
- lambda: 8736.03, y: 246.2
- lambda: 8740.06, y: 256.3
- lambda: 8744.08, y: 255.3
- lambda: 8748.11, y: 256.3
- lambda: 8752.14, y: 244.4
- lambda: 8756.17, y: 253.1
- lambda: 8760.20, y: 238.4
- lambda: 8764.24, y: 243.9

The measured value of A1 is 1.0 angstrom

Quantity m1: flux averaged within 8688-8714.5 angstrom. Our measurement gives 246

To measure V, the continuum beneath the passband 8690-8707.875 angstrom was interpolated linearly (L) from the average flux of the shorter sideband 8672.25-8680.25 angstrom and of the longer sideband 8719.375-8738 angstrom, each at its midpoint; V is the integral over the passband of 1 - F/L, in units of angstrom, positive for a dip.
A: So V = 0.31 angstrom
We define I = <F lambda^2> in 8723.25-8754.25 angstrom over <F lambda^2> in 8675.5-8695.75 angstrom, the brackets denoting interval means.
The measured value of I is 1.0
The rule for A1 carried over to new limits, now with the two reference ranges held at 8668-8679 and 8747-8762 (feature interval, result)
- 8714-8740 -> -0.5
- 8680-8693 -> -0.1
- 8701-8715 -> -0.5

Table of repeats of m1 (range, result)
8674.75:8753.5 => 250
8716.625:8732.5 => 252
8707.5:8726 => 250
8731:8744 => 253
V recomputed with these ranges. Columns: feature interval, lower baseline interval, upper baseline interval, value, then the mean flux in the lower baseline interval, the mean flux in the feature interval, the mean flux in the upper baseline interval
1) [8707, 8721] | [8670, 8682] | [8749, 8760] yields -0.05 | 249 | 250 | 248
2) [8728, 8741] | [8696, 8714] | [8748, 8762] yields -0.16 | 252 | 252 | 247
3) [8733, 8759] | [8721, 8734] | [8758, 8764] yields -0.62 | 252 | 252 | 240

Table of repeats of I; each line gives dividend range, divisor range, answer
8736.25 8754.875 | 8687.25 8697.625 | 1.09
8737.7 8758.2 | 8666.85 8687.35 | 1.04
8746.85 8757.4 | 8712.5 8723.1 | 1.01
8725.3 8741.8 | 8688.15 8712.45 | 1.03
